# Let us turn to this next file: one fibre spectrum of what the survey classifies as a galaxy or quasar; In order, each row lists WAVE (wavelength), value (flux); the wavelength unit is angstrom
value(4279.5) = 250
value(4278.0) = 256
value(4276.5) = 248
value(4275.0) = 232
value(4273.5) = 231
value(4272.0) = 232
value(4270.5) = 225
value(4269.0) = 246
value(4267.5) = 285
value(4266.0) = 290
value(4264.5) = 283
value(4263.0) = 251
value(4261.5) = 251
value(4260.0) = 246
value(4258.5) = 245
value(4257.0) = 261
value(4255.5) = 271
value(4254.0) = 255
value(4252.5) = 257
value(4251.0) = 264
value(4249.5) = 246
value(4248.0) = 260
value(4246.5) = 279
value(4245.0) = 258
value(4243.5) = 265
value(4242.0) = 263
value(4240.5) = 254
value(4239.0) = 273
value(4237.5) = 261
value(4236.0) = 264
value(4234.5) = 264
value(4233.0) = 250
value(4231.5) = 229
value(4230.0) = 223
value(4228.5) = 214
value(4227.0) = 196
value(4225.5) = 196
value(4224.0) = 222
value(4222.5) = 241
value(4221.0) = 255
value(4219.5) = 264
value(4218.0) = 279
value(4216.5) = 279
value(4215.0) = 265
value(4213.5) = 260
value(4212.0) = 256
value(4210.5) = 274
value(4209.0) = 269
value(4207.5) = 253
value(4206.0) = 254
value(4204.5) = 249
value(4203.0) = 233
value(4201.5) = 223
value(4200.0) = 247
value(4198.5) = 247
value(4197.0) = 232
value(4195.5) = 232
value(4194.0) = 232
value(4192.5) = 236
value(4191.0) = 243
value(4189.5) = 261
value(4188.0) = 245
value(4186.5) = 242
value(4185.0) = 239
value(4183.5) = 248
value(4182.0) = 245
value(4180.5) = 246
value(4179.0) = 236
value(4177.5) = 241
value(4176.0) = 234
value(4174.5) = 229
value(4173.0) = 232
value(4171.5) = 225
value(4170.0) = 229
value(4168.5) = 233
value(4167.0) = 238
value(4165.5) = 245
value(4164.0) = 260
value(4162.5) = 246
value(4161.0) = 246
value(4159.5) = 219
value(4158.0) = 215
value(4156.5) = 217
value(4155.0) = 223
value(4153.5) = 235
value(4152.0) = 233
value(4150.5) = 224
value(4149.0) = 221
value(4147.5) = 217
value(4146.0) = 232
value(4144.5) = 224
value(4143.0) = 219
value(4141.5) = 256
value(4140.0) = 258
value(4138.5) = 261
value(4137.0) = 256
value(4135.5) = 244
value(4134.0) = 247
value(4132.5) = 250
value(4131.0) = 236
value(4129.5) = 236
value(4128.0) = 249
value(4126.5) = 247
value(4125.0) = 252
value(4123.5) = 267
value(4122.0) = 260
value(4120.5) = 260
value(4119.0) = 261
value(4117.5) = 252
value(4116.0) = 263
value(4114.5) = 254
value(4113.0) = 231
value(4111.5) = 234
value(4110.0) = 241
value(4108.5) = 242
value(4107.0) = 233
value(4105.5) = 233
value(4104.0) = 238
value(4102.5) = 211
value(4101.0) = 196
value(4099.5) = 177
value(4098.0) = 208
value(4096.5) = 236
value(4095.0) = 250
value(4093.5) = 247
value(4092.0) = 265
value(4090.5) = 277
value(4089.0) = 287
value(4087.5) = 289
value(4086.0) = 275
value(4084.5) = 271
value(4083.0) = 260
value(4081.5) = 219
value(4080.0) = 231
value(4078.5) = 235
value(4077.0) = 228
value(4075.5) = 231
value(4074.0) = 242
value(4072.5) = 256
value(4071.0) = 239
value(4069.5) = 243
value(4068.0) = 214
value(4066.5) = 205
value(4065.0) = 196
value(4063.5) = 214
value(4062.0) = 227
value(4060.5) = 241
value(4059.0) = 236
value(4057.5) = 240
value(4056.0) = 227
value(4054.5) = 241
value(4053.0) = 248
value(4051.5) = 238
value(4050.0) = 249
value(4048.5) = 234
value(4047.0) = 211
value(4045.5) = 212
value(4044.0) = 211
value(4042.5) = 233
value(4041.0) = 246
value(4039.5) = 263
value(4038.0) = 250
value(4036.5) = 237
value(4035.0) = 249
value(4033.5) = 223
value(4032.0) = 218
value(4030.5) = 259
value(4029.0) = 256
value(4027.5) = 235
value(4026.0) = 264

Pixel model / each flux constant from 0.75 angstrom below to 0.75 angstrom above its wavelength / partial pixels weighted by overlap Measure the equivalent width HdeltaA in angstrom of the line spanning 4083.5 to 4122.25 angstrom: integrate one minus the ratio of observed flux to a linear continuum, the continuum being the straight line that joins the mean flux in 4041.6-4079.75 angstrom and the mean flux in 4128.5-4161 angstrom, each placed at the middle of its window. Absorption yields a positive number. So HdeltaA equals -2.2 angstrom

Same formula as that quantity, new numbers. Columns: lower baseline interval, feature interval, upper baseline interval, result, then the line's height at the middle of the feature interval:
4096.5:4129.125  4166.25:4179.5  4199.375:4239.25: 0.6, 244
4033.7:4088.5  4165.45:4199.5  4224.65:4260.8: 1.0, 246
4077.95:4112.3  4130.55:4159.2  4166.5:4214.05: 0.8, 242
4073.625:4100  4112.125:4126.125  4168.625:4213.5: -0.6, 245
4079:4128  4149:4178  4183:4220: 1.9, 249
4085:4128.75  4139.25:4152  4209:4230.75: 0.7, 246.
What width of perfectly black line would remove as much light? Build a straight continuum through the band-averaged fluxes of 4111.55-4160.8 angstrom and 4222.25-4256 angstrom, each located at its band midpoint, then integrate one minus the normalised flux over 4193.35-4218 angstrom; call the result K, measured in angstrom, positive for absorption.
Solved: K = -0.5 angstrom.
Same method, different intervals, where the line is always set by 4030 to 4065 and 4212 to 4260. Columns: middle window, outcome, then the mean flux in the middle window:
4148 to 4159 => 0.92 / 224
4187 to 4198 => 0.33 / 240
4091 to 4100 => 0.20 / 233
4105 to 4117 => -0.08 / 242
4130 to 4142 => -0.40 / 251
